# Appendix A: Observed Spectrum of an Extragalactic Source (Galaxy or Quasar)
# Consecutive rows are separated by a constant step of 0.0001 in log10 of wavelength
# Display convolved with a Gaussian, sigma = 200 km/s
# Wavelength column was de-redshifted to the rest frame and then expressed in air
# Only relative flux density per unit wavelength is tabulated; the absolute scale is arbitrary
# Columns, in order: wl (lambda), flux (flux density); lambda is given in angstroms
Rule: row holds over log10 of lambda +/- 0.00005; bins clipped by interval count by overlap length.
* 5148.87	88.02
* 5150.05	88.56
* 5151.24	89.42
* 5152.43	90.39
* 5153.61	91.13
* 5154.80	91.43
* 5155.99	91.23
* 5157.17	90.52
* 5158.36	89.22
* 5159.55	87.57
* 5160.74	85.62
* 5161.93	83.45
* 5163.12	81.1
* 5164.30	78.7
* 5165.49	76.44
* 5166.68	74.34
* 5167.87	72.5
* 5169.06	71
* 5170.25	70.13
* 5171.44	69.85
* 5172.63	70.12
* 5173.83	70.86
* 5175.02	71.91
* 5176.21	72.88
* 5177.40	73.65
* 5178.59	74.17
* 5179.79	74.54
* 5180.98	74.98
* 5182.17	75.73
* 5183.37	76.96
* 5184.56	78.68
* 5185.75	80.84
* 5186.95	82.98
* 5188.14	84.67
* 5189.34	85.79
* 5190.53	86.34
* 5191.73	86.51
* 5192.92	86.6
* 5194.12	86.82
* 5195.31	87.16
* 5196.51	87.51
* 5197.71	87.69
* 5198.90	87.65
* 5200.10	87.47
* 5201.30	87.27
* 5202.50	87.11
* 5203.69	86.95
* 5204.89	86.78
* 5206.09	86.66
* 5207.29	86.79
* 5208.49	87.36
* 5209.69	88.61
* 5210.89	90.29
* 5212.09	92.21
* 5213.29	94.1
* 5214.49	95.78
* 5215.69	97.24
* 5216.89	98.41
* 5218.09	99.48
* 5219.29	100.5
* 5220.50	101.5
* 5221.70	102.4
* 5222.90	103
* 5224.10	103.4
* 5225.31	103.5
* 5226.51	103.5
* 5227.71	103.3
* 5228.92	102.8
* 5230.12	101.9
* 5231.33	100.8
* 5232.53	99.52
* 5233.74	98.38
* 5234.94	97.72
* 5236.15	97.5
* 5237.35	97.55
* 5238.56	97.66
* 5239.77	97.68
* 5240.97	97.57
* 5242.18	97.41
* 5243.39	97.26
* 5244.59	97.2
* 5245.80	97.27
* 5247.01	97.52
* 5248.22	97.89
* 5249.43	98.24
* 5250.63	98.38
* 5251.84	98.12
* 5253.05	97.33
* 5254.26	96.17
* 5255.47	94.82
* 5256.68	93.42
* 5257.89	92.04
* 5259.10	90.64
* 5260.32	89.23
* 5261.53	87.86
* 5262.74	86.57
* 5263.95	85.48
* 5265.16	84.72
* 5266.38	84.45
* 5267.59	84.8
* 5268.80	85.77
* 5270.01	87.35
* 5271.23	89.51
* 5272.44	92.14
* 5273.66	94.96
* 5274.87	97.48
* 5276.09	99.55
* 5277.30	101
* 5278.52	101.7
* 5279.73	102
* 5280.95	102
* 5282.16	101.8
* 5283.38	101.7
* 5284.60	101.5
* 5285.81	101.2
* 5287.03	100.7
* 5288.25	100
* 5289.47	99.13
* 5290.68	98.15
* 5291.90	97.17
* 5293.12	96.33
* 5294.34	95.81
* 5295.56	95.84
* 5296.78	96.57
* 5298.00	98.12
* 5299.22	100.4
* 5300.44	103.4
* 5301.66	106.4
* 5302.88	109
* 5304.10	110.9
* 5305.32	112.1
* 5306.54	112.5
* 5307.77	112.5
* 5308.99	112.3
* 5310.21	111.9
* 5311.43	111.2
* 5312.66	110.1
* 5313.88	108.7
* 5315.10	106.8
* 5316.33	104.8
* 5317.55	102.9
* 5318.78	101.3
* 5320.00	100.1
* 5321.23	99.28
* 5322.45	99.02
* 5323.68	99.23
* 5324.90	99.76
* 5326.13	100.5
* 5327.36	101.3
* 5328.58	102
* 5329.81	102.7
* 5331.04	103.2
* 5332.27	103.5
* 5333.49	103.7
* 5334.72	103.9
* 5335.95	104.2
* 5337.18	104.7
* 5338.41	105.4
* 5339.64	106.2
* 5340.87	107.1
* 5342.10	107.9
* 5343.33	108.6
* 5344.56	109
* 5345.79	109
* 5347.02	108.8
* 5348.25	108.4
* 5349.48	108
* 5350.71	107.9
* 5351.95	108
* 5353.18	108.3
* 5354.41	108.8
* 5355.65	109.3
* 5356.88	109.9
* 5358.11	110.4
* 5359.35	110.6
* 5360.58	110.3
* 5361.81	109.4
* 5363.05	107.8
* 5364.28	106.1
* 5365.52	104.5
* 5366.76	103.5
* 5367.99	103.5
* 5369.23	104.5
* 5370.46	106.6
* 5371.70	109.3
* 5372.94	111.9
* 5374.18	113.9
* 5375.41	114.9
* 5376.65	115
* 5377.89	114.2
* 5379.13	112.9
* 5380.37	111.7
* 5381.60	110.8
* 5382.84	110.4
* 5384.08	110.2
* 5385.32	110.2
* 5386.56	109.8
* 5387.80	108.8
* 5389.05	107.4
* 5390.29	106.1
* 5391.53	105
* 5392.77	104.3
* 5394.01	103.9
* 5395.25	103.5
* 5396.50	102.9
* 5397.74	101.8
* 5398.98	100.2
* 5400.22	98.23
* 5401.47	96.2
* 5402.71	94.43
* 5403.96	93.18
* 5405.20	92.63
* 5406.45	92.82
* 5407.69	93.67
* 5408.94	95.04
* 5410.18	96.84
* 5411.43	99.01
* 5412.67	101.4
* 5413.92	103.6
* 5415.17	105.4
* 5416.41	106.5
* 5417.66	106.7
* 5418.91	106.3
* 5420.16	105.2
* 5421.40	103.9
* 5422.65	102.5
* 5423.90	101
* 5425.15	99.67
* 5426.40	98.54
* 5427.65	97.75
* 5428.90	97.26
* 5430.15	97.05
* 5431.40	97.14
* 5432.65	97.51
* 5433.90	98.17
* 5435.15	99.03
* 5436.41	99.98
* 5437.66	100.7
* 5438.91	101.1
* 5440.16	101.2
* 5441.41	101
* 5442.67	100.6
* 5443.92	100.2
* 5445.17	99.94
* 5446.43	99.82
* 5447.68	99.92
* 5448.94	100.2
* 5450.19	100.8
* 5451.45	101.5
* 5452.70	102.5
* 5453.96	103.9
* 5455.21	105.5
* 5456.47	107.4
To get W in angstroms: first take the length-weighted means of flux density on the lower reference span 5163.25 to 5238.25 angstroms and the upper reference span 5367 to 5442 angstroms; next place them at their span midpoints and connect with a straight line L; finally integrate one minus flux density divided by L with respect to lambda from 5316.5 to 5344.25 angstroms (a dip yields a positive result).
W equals -1.58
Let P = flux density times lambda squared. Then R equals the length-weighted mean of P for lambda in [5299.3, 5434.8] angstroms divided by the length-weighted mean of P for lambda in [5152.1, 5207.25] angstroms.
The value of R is 1.4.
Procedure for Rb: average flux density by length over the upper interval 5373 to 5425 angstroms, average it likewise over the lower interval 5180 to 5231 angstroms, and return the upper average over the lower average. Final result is 1.15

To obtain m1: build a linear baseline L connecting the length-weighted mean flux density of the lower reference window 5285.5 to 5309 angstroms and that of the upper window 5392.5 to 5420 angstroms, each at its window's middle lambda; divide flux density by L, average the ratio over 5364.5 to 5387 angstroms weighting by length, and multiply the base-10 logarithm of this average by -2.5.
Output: -0.09 mag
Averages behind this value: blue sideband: 103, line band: 110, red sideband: 100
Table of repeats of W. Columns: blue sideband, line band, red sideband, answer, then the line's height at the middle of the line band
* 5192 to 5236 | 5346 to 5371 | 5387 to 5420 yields -2.1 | 99.5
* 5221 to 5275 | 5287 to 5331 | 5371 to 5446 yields -2.2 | 98.4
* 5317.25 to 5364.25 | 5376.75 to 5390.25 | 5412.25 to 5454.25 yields -0.9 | 103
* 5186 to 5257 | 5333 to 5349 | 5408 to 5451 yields -1.4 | 97.9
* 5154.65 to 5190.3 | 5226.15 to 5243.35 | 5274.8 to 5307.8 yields -1.6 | 90.8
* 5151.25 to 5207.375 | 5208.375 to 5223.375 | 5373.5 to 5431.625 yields -1.9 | 85.4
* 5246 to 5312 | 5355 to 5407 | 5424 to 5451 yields -3.8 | 99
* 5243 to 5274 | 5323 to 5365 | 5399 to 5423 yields -4.3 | 96.4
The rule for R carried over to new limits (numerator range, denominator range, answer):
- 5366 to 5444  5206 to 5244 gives 1.13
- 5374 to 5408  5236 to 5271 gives 1.18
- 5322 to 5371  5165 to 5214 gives 1.38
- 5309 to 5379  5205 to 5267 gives 1.16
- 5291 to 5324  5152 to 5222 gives 1.29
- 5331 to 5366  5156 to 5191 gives 1.47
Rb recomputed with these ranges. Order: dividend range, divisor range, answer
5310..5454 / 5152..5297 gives 1.15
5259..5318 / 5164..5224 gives 1.18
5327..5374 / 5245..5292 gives 1.12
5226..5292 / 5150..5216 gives 1.16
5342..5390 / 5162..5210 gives 1.36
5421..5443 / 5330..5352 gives 0.94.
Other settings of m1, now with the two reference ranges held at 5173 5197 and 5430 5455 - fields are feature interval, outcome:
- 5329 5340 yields -0.14 mag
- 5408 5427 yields -0.04 mag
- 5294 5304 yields -0.14 mag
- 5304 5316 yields -0.23 mag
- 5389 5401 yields -0.07 mag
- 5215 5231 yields -0.22 mag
